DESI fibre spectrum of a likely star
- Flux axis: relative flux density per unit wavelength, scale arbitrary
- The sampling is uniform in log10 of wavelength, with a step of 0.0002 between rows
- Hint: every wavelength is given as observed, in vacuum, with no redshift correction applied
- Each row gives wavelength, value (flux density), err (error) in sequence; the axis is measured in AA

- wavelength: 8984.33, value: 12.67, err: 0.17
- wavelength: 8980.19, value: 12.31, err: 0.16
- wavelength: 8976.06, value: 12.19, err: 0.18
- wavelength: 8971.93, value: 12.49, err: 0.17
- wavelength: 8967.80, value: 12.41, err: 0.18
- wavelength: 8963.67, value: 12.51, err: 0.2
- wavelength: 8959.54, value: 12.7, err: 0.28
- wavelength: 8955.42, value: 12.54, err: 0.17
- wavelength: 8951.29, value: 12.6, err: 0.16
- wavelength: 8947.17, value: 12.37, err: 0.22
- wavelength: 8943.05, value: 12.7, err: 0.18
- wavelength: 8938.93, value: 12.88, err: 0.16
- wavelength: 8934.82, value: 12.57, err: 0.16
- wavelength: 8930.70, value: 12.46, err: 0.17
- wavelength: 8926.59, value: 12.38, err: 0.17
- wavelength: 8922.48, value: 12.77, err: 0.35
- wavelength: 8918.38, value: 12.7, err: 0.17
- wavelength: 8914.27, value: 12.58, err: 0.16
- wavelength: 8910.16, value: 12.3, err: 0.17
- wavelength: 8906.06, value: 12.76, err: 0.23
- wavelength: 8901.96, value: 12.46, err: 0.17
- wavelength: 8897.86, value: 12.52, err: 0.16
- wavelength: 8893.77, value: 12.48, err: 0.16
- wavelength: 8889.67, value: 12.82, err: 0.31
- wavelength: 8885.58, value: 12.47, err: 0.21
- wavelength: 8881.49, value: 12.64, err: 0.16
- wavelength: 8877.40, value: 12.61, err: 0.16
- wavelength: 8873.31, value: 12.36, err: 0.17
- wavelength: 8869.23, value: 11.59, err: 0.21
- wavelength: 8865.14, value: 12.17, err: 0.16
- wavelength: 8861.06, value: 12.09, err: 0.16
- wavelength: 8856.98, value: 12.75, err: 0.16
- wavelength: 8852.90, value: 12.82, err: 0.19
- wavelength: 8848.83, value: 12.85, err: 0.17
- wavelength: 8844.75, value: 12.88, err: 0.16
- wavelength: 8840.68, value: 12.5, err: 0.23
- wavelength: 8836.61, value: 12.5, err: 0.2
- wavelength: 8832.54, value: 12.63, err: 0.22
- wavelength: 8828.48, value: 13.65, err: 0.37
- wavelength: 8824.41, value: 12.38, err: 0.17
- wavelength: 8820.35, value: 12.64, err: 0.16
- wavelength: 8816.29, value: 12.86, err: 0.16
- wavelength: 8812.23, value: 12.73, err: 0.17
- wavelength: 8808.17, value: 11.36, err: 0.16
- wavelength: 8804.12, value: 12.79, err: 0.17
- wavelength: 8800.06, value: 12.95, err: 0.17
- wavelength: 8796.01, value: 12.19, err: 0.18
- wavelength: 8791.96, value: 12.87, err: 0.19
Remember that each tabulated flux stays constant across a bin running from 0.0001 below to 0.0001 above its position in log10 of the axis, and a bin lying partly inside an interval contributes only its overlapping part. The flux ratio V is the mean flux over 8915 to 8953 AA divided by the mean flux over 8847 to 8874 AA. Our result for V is 1.0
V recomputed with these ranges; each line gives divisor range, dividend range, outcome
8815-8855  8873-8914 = 0.98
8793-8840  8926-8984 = 0.99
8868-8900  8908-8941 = 1.01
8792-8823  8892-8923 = 1.00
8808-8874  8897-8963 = 1.00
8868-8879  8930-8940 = 1.03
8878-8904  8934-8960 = 1.00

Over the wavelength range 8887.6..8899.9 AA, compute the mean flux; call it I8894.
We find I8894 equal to 12.6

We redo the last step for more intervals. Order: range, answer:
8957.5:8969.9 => 12.5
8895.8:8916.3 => 12.5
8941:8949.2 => 12.5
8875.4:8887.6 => 12.6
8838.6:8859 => 12.8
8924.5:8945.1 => 12.6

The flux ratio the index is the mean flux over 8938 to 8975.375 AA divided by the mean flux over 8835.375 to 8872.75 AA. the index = 1.01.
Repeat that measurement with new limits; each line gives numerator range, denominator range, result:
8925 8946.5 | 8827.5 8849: 0.98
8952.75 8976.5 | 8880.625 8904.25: 0.99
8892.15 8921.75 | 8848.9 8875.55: 1.02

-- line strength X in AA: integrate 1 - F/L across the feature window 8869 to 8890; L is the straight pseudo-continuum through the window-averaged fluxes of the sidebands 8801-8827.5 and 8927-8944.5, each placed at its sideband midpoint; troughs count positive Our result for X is 0.21 AA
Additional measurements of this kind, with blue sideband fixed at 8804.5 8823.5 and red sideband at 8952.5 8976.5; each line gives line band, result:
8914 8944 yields -0.4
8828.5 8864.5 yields -0.6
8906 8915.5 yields 0.0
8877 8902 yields -0.2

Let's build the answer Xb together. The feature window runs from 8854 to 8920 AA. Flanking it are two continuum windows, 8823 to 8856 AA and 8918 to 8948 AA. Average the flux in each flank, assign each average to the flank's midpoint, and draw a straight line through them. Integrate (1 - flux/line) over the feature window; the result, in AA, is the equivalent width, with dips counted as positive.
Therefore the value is 1.2 AA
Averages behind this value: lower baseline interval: 12.8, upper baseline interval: 12.6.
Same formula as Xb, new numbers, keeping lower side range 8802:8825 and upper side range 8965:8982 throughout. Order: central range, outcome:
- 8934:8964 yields -0.6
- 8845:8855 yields -0.3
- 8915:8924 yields -0.2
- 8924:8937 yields -0.1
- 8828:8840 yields -0.3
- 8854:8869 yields 0.2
